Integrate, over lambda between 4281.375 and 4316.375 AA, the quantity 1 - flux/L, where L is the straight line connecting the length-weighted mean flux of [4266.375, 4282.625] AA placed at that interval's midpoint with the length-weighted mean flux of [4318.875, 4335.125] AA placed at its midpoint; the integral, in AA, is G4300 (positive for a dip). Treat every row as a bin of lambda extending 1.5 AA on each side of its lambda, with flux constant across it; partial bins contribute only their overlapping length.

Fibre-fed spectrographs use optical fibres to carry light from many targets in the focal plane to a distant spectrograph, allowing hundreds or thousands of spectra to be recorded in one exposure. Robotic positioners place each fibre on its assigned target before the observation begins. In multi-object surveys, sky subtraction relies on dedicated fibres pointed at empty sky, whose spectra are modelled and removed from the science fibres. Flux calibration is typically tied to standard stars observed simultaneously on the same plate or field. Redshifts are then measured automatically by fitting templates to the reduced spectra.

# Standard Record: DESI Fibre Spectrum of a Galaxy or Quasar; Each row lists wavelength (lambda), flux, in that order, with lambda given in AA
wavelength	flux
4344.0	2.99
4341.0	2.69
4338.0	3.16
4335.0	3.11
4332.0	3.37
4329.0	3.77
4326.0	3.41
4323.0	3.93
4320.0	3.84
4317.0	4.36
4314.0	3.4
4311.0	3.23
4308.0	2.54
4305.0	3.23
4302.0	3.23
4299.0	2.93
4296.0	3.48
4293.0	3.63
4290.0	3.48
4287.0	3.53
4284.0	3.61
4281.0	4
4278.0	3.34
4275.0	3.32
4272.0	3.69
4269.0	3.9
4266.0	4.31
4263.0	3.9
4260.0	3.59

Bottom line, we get 2.9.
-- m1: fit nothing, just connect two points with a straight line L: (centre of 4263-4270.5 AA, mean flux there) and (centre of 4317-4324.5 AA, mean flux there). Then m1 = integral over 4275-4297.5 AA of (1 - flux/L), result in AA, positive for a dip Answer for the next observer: 2.6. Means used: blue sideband 4.06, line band 3.56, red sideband 3.98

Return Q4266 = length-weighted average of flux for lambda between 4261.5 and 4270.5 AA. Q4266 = 4.04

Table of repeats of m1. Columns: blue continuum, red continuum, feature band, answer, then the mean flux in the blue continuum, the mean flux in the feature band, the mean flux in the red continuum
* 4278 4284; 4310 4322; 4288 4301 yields 1.2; 3.74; 3.38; 3.74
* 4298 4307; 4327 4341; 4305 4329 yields -2.5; 3.11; 3.53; 3.28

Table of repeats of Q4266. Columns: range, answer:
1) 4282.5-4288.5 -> 3.57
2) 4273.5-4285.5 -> 3.57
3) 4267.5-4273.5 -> 3.79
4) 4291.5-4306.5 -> 3.3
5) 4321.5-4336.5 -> 3.52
